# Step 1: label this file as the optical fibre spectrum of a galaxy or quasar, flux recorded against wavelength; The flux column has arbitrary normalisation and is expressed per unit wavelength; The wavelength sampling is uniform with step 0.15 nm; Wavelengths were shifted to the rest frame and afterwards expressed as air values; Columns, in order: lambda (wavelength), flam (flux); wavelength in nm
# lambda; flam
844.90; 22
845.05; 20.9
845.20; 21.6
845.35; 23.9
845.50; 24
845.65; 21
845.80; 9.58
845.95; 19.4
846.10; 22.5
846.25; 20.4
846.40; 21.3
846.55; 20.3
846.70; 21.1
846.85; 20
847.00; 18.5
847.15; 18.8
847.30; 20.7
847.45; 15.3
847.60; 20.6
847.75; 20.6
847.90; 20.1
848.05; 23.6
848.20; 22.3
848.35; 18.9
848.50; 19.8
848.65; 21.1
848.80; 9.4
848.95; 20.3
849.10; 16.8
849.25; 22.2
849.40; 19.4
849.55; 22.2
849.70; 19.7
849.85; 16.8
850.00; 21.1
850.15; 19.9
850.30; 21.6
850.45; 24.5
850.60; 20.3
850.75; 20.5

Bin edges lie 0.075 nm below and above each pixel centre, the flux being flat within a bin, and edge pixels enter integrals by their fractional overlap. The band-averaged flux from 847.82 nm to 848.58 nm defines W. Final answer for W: 20.9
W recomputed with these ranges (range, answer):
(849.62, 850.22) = 19.4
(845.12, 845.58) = 23.1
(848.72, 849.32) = 17.2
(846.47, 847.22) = 19.8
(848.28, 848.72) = 19.9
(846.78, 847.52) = 18.7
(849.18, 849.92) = 20.1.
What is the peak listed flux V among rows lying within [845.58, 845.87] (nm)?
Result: 21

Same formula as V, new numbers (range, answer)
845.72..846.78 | 22.5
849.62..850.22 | 21.1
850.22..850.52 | 24.5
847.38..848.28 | 23.6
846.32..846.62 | 21.3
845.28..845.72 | 24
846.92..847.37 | 20.7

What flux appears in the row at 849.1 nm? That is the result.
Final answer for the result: 16.8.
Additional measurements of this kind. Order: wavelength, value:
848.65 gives 21.1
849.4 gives 19.4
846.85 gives 20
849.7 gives 19.7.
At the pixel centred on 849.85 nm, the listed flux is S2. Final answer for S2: 16.8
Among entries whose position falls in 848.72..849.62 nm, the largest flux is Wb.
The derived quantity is 22.2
